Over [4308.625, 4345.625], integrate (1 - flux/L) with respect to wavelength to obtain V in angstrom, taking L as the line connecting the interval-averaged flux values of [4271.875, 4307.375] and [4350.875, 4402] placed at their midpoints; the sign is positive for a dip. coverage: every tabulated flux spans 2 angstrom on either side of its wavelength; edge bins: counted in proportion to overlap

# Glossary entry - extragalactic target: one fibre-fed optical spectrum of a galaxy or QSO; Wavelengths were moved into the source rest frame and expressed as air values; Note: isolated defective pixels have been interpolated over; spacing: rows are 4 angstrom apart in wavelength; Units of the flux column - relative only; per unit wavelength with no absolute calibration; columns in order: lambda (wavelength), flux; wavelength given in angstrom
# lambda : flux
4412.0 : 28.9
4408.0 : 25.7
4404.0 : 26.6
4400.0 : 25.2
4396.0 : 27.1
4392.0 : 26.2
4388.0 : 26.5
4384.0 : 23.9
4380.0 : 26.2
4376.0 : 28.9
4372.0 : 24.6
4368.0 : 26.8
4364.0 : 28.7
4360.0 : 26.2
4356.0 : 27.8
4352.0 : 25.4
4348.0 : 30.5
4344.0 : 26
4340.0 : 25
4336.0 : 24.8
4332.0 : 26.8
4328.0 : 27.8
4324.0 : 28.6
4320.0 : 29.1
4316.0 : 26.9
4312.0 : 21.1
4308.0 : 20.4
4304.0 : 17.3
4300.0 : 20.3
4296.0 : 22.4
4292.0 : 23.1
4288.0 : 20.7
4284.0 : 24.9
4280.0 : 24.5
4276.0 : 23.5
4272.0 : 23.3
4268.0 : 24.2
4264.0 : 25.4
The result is -3.2 angstrom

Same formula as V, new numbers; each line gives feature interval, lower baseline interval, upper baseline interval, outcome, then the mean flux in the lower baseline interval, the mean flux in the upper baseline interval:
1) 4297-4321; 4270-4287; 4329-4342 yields 2.5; 23.9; 25.7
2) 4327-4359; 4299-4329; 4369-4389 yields -2.4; 23.9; 26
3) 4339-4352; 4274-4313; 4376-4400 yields -1.5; 21.8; 26.2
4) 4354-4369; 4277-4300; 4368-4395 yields -1.2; 22.9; 26.1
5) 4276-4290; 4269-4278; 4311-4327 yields 0.4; 23.5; 26.8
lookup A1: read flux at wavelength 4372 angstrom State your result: 24.6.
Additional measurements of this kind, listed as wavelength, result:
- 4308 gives 20.4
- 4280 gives 24.5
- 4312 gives 21.1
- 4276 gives 23.5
